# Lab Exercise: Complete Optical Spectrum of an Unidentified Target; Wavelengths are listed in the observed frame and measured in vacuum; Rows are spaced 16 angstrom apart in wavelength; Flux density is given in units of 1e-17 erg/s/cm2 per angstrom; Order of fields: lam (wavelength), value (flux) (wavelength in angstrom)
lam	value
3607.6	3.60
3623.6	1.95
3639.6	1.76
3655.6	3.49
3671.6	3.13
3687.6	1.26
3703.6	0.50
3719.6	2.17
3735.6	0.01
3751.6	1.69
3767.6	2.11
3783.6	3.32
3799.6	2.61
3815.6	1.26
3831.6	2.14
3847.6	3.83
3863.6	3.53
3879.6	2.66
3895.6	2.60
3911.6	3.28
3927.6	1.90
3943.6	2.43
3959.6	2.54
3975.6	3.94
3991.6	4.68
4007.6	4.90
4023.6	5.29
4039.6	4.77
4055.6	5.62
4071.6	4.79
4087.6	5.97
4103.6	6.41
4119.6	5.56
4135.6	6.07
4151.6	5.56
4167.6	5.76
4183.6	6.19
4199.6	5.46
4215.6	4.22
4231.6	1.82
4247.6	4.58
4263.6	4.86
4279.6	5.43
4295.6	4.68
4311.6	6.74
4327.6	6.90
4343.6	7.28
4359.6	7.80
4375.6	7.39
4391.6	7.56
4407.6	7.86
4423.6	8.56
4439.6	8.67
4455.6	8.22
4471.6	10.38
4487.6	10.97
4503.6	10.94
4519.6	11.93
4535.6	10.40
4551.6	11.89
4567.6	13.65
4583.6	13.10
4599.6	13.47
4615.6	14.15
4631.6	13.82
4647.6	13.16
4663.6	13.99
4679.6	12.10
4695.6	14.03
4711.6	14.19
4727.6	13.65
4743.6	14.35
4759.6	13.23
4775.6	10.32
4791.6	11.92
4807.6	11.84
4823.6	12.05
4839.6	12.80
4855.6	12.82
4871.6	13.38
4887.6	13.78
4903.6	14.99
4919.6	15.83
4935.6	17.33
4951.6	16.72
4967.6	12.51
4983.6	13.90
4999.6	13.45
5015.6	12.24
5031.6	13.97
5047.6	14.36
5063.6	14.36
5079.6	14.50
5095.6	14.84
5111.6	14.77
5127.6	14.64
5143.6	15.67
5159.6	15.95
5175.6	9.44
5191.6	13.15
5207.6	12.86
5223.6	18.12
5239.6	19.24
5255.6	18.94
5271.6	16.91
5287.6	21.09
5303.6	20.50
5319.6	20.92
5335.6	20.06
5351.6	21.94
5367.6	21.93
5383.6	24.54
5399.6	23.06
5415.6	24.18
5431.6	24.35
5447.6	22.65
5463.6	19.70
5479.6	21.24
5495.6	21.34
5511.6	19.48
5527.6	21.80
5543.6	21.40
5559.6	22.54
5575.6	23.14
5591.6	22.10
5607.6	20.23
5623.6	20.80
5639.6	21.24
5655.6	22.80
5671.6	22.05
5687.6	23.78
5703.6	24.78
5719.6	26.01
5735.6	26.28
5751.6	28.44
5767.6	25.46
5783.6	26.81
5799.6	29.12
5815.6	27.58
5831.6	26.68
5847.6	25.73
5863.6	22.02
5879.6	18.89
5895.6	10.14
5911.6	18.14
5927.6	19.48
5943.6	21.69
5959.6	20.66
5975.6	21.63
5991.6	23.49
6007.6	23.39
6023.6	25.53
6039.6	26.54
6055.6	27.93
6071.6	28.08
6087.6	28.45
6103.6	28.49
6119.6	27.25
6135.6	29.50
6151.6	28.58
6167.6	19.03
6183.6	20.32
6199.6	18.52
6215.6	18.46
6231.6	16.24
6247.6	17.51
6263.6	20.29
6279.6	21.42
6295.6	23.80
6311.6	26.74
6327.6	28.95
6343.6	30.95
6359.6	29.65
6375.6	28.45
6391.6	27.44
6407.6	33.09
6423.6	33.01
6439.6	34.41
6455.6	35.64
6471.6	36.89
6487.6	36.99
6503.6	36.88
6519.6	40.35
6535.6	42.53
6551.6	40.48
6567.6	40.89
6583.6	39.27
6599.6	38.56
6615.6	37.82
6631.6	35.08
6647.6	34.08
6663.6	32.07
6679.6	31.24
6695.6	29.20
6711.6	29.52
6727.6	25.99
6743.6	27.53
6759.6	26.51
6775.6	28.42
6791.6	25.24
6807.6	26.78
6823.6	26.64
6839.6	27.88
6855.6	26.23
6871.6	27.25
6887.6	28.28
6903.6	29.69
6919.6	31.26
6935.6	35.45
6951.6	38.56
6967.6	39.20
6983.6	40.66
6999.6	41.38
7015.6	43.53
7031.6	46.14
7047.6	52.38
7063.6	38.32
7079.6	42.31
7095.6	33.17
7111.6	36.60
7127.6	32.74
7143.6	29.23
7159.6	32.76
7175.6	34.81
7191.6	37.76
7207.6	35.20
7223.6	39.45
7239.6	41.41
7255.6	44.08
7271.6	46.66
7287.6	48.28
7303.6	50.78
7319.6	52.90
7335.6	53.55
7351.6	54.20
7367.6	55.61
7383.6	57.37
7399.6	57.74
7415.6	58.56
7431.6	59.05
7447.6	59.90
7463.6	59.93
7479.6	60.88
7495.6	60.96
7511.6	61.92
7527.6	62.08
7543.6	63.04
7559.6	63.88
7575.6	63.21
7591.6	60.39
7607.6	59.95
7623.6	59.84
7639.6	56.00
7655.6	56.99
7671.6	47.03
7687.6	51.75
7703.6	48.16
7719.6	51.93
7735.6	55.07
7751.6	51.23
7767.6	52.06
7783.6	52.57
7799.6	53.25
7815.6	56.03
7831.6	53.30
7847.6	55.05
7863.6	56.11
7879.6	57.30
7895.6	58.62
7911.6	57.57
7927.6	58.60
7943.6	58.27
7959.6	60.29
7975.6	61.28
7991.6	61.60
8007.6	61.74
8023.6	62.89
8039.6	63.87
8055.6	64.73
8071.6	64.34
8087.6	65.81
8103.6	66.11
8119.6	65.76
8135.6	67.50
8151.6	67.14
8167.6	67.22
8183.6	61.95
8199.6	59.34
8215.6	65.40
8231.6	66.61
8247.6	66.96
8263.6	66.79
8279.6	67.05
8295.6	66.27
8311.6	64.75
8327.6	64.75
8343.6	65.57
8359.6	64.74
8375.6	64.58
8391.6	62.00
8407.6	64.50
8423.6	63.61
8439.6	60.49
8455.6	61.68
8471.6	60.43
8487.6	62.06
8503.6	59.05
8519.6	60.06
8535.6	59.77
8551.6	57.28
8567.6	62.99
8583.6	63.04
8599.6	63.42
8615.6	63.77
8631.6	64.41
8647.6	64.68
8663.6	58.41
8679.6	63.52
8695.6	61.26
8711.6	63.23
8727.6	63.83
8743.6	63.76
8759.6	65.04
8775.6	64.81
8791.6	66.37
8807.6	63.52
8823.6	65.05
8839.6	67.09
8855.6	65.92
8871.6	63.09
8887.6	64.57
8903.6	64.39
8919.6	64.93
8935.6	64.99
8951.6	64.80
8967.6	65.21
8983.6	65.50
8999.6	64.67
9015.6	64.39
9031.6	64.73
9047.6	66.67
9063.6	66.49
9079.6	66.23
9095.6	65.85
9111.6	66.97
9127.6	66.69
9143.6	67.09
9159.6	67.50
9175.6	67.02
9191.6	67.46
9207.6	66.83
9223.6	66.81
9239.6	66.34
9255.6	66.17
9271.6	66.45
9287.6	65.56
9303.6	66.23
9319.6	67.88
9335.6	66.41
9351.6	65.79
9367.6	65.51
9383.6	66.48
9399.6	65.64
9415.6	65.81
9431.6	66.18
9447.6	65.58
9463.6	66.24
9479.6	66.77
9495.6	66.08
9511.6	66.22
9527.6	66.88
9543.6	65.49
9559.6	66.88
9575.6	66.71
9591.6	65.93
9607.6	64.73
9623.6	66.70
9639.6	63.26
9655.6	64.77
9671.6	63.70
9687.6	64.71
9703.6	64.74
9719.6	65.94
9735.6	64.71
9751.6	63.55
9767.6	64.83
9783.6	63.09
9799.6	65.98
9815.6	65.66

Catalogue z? 0.00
